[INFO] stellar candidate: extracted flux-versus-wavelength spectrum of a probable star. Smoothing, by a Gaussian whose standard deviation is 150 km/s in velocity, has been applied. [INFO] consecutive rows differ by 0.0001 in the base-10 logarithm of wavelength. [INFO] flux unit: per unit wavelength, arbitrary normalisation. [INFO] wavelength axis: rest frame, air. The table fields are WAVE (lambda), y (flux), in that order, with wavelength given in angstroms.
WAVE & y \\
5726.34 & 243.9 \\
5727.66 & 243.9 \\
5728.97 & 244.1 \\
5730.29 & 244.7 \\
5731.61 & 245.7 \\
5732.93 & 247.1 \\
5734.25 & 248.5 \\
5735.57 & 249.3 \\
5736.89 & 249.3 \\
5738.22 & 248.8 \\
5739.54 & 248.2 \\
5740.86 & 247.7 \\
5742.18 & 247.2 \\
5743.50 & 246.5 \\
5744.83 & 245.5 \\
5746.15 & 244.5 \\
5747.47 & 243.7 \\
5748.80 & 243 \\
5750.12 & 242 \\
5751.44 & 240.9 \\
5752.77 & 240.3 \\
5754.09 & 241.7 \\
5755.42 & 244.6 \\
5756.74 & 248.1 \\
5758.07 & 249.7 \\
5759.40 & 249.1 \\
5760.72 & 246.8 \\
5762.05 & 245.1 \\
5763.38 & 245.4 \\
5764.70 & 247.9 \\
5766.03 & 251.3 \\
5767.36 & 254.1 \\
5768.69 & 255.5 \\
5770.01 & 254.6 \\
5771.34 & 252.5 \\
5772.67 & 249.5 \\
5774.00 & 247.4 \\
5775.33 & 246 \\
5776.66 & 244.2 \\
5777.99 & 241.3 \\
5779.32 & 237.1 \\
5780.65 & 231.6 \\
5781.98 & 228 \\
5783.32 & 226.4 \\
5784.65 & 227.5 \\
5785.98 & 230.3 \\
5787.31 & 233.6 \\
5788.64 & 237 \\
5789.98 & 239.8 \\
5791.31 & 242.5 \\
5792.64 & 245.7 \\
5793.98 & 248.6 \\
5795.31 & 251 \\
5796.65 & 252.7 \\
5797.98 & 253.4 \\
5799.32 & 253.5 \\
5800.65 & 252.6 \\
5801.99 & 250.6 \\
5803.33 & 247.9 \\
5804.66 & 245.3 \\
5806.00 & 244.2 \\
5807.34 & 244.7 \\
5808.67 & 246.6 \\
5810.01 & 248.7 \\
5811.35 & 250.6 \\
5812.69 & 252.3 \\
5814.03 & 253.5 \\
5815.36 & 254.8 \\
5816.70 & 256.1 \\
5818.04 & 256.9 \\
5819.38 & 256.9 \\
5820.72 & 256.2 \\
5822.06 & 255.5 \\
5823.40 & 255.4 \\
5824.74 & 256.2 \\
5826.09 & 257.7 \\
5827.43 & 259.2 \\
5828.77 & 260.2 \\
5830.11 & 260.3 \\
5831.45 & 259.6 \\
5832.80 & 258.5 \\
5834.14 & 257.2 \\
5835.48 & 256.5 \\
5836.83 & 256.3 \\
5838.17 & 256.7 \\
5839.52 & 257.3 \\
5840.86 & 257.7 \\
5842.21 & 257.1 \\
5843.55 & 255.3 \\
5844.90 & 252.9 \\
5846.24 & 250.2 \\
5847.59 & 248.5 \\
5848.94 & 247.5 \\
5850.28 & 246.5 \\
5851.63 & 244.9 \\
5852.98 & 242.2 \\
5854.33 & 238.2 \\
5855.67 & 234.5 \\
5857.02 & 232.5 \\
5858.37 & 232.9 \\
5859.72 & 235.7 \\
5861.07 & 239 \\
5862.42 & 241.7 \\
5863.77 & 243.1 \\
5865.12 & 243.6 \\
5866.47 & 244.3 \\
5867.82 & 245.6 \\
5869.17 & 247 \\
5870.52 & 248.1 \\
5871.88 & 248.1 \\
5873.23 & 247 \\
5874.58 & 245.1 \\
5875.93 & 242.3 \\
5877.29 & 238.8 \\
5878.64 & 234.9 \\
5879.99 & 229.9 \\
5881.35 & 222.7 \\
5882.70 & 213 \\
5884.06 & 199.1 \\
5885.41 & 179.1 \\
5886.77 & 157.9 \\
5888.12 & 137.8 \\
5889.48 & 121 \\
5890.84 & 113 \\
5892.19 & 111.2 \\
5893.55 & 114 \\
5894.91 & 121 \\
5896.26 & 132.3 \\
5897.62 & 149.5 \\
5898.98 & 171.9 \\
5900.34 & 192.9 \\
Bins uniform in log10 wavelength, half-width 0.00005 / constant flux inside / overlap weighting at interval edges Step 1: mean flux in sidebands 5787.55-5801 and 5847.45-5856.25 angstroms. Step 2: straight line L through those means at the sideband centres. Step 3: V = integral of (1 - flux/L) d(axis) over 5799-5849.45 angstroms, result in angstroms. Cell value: -1.8 angstroms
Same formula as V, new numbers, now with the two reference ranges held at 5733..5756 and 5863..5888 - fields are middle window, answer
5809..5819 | -0.73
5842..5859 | -1.01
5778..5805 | -0.32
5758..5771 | -0.40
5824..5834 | -1.06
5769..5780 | -0.25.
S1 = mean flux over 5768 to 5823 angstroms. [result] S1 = 247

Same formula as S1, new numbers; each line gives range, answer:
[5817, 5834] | 258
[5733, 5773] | 247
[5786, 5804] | 246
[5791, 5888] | 245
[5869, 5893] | 200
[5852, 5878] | 242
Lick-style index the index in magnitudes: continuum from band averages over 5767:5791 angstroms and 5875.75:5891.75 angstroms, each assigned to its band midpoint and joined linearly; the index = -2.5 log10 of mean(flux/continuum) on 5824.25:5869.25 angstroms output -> -0.20 mag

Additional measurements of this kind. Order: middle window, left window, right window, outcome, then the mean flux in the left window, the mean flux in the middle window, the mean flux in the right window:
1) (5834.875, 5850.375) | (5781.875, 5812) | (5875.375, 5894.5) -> -0.207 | 244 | 254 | 178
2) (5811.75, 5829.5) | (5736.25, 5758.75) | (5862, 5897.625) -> -0.166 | 245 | 256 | 199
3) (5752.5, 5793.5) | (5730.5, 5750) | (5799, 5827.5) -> 0.027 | 247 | 243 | 252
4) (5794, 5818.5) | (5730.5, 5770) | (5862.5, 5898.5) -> -0.114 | 247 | 251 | 198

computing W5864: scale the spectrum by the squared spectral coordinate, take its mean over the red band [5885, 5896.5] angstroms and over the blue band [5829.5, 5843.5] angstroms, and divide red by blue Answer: 0.5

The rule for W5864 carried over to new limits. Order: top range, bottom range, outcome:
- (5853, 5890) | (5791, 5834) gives 0.91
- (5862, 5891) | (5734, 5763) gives 0.92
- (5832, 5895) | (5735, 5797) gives 0.95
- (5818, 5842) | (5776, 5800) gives 1.09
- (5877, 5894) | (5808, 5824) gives 0.70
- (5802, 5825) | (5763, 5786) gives 1.05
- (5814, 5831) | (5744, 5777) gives 1.06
